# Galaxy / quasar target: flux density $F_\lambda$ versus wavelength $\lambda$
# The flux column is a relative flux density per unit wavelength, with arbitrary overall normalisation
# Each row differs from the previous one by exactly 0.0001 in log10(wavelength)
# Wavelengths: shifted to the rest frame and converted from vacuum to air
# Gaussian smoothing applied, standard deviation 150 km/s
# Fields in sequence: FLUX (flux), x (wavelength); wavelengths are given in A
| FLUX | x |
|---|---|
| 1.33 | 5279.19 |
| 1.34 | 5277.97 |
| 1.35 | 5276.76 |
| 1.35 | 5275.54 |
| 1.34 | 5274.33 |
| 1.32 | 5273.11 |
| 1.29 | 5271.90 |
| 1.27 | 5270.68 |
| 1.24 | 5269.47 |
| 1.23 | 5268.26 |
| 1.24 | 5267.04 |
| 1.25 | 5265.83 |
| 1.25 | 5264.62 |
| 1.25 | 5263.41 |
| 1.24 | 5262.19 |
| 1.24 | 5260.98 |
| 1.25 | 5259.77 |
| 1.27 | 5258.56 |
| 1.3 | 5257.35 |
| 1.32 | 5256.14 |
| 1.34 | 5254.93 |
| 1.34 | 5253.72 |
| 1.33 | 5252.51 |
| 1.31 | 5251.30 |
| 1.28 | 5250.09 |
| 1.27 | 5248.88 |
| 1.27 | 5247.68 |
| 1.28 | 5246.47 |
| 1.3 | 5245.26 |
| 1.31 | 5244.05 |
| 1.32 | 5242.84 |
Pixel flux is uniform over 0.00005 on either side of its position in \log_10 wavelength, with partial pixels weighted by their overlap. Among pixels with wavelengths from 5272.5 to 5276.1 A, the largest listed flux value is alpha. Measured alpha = 1.35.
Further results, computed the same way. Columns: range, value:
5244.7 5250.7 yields 1.3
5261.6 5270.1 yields 1.25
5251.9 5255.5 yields 1.34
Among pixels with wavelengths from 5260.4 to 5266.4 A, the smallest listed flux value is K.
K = 1.24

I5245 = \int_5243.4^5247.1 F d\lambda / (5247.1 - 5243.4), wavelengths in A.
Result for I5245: 1.29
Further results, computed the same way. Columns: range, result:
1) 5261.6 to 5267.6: 1.25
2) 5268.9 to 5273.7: 1.28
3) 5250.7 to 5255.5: 1.33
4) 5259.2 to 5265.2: 1.25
